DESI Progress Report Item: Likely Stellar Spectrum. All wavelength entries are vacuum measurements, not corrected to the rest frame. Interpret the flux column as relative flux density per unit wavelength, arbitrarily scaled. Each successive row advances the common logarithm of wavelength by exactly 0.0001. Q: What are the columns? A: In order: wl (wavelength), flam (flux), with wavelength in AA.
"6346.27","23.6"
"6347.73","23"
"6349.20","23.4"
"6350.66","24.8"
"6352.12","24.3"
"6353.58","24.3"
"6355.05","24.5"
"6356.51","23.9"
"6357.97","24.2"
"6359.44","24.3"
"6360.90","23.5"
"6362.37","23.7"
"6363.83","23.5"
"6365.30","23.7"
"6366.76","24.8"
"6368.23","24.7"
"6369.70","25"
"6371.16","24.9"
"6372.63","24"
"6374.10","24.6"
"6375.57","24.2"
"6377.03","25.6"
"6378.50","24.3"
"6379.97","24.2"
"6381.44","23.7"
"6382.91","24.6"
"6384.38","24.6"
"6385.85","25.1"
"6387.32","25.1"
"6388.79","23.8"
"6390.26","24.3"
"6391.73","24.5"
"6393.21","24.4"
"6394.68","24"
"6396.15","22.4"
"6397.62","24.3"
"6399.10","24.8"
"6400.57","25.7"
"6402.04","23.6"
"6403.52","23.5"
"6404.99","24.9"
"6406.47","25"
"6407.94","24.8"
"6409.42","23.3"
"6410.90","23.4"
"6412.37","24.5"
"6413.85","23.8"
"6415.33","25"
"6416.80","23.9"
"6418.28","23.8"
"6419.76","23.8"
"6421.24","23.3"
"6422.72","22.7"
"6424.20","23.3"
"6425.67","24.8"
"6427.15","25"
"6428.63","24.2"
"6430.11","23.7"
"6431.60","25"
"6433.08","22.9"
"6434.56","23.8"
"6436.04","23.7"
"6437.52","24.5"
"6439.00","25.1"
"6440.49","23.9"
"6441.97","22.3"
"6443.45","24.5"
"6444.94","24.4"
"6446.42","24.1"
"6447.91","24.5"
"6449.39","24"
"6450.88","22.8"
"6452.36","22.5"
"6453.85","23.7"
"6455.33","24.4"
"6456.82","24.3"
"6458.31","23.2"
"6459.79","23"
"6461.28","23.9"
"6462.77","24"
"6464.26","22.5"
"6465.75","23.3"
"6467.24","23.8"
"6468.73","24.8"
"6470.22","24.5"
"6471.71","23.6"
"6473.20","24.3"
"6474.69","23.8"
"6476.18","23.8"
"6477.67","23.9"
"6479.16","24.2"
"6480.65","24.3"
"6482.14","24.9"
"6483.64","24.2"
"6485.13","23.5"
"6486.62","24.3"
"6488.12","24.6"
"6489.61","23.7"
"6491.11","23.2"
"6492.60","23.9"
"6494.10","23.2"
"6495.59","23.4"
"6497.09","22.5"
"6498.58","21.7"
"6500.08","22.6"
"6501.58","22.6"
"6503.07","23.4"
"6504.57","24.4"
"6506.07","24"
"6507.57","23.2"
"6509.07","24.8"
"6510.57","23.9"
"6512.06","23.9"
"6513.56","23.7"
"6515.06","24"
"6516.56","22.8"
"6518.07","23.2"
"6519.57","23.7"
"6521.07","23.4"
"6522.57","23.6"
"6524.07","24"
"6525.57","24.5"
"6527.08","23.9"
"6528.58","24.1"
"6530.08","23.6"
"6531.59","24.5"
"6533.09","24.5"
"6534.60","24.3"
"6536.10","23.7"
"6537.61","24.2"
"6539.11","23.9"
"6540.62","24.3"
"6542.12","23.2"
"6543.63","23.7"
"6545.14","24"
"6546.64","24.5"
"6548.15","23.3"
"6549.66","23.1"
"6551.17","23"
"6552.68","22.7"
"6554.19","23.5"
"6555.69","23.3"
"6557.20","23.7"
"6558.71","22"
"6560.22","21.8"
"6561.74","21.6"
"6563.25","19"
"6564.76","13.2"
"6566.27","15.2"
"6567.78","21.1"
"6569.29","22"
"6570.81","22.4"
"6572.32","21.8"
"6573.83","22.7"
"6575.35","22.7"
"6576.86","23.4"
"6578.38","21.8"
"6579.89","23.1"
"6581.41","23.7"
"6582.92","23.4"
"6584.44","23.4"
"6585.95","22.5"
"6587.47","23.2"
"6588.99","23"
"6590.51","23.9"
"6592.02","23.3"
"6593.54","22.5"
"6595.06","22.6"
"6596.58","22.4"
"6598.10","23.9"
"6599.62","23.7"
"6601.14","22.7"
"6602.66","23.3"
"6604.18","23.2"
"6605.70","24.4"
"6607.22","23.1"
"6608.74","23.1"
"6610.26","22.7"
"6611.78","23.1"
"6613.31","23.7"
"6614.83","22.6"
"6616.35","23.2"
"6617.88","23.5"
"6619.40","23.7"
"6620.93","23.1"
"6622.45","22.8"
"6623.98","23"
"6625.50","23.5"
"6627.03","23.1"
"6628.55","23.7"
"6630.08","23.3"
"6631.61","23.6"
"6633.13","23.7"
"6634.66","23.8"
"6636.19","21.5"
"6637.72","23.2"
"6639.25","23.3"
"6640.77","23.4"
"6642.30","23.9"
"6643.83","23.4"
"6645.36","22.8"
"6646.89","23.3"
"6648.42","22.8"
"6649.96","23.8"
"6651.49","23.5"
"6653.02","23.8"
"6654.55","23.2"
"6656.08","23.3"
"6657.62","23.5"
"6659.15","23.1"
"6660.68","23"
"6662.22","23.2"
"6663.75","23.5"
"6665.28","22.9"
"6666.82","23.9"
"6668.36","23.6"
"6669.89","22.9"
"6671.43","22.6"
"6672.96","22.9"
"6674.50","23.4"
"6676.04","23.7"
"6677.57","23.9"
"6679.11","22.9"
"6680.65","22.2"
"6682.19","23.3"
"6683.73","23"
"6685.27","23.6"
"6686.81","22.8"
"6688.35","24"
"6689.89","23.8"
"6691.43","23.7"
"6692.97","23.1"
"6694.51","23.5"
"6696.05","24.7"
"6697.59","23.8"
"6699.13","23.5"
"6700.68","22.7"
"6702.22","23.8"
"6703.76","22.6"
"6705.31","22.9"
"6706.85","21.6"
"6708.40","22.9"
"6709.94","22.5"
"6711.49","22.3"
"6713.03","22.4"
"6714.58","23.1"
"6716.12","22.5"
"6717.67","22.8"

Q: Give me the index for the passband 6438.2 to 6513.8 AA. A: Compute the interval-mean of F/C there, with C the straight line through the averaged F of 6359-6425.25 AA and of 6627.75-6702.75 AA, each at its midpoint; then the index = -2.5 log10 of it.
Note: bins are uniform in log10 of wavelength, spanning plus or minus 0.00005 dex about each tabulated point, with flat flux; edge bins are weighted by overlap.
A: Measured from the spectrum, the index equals 0.01 mag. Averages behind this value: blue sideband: 24.2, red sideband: 23.3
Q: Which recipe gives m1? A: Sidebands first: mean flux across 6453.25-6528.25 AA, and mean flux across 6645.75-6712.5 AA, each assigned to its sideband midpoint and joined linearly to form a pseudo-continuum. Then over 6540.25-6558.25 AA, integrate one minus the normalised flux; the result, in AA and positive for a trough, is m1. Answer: 0.07 AA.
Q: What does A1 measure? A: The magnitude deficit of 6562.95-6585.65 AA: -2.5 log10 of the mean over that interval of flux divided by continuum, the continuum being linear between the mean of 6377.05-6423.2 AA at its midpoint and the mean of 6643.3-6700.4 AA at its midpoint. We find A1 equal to 0.11 mag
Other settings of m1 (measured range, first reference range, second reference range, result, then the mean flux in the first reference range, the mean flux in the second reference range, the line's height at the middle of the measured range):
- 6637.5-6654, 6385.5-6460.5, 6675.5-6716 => -0.1 AA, 24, 23.2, 23.3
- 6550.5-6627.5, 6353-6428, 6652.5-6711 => 3.3 AA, 24.2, 23.2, 23.6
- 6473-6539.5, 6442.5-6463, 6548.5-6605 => -1.8 AA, 23.8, 22.3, 23.1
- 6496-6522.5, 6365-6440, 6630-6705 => 0.5 AA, 24.2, 23.3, 23.9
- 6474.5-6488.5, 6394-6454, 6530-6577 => -0.5 AA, 24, 22.5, 23.3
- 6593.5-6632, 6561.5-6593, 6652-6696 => -1.5 AA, 21.7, 23.3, 22.3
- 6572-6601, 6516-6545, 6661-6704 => 0.8 AA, 23.9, 23.3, 23.7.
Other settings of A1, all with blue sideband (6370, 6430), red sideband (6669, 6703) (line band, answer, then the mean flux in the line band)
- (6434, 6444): 0.007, 24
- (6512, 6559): 0.006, 23.7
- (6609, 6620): 0.018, 23.2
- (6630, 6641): 0.014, 23.2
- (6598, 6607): 0.006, 23.5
